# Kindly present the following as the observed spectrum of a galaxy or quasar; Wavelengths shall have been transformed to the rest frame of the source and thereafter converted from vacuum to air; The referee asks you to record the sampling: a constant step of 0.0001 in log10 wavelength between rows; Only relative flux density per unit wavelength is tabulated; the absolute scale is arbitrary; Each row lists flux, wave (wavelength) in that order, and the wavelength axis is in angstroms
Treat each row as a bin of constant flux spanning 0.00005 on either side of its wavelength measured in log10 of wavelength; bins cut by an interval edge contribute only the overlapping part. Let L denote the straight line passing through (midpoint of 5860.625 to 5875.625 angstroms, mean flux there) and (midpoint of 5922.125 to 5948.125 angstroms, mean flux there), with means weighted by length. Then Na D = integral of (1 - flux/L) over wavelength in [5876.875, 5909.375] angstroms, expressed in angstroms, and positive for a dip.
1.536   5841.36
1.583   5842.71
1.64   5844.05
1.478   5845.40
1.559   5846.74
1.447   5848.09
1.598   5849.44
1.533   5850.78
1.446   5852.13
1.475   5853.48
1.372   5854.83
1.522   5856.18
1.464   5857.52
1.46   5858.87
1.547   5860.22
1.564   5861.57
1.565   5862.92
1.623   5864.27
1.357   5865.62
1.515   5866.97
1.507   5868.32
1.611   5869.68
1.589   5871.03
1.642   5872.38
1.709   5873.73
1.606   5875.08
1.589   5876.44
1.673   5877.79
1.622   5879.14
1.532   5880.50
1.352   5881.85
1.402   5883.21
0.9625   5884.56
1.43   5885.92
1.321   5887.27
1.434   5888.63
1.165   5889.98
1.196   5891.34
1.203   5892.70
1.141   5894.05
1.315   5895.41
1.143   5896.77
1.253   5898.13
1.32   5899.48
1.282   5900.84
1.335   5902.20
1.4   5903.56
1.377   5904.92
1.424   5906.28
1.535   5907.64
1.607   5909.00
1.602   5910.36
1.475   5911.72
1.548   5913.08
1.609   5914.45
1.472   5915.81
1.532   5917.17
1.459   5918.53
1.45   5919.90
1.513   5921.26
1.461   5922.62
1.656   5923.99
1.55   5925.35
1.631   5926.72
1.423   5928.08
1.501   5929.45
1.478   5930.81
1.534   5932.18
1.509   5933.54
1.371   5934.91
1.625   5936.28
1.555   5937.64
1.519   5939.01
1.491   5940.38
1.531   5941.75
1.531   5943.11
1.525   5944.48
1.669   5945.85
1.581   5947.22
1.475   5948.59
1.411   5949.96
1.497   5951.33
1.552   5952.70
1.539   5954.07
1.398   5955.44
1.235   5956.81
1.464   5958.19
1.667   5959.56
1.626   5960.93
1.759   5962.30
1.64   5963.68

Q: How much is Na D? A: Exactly 4.3 angstroms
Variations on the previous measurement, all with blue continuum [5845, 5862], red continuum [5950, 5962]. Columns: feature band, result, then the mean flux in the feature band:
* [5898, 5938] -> 0.38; 1.49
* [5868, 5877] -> -0.68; 1.61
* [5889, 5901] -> 2.18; 1.23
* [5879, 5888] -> 0.83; 1.36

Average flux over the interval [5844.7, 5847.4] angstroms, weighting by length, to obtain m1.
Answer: 1.52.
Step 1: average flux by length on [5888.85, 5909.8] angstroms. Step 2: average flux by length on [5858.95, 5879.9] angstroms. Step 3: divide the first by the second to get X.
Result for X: 0.8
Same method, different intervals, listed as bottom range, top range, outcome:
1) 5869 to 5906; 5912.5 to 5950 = 1.09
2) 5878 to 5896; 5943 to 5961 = 1.14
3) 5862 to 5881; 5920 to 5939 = 0.96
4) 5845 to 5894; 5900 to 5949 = 1.02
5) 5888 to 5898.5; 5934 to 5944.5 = 1.23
